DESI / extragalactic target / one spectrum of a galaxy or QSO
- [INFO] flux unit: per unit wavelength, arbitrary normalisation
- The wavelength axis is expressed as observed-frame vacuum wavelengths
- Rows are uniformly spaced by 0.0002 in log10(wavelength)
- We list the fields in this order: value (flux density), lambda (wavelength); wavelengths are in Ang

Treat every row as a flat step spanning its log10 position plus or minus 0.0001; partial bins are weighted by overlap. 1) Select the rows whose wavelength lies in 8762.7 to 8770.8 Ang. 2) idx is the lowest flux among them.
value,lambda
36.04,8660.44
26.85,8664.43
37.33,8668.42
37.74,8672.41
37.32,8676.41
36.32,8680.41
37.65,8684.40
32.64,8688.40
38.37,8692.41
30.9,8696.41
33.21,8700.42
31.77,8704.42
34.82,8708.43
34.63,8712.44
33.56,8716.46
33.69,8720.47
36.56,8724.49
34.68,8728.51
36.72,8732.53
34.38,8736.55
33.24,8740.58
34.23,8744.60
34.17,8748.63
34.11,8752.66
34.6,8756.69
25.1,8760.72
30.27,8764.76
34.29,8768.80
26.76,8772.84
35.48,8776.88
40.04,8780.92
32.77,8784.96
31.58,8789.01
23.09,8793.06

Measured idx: 30.27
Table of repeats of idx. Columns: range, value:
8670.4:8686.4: 36.32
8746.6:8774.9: 25.1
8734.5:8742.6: 33.24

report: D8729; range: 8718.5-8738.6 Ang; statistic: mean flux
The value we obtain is 35.2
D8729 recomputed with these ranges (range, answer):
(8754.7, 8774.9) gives 30.2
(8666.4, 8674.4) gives 37.5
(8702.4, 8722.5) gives 33.7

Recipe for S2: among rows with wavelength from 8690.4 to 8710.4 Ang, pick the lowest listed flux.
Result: 30.9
